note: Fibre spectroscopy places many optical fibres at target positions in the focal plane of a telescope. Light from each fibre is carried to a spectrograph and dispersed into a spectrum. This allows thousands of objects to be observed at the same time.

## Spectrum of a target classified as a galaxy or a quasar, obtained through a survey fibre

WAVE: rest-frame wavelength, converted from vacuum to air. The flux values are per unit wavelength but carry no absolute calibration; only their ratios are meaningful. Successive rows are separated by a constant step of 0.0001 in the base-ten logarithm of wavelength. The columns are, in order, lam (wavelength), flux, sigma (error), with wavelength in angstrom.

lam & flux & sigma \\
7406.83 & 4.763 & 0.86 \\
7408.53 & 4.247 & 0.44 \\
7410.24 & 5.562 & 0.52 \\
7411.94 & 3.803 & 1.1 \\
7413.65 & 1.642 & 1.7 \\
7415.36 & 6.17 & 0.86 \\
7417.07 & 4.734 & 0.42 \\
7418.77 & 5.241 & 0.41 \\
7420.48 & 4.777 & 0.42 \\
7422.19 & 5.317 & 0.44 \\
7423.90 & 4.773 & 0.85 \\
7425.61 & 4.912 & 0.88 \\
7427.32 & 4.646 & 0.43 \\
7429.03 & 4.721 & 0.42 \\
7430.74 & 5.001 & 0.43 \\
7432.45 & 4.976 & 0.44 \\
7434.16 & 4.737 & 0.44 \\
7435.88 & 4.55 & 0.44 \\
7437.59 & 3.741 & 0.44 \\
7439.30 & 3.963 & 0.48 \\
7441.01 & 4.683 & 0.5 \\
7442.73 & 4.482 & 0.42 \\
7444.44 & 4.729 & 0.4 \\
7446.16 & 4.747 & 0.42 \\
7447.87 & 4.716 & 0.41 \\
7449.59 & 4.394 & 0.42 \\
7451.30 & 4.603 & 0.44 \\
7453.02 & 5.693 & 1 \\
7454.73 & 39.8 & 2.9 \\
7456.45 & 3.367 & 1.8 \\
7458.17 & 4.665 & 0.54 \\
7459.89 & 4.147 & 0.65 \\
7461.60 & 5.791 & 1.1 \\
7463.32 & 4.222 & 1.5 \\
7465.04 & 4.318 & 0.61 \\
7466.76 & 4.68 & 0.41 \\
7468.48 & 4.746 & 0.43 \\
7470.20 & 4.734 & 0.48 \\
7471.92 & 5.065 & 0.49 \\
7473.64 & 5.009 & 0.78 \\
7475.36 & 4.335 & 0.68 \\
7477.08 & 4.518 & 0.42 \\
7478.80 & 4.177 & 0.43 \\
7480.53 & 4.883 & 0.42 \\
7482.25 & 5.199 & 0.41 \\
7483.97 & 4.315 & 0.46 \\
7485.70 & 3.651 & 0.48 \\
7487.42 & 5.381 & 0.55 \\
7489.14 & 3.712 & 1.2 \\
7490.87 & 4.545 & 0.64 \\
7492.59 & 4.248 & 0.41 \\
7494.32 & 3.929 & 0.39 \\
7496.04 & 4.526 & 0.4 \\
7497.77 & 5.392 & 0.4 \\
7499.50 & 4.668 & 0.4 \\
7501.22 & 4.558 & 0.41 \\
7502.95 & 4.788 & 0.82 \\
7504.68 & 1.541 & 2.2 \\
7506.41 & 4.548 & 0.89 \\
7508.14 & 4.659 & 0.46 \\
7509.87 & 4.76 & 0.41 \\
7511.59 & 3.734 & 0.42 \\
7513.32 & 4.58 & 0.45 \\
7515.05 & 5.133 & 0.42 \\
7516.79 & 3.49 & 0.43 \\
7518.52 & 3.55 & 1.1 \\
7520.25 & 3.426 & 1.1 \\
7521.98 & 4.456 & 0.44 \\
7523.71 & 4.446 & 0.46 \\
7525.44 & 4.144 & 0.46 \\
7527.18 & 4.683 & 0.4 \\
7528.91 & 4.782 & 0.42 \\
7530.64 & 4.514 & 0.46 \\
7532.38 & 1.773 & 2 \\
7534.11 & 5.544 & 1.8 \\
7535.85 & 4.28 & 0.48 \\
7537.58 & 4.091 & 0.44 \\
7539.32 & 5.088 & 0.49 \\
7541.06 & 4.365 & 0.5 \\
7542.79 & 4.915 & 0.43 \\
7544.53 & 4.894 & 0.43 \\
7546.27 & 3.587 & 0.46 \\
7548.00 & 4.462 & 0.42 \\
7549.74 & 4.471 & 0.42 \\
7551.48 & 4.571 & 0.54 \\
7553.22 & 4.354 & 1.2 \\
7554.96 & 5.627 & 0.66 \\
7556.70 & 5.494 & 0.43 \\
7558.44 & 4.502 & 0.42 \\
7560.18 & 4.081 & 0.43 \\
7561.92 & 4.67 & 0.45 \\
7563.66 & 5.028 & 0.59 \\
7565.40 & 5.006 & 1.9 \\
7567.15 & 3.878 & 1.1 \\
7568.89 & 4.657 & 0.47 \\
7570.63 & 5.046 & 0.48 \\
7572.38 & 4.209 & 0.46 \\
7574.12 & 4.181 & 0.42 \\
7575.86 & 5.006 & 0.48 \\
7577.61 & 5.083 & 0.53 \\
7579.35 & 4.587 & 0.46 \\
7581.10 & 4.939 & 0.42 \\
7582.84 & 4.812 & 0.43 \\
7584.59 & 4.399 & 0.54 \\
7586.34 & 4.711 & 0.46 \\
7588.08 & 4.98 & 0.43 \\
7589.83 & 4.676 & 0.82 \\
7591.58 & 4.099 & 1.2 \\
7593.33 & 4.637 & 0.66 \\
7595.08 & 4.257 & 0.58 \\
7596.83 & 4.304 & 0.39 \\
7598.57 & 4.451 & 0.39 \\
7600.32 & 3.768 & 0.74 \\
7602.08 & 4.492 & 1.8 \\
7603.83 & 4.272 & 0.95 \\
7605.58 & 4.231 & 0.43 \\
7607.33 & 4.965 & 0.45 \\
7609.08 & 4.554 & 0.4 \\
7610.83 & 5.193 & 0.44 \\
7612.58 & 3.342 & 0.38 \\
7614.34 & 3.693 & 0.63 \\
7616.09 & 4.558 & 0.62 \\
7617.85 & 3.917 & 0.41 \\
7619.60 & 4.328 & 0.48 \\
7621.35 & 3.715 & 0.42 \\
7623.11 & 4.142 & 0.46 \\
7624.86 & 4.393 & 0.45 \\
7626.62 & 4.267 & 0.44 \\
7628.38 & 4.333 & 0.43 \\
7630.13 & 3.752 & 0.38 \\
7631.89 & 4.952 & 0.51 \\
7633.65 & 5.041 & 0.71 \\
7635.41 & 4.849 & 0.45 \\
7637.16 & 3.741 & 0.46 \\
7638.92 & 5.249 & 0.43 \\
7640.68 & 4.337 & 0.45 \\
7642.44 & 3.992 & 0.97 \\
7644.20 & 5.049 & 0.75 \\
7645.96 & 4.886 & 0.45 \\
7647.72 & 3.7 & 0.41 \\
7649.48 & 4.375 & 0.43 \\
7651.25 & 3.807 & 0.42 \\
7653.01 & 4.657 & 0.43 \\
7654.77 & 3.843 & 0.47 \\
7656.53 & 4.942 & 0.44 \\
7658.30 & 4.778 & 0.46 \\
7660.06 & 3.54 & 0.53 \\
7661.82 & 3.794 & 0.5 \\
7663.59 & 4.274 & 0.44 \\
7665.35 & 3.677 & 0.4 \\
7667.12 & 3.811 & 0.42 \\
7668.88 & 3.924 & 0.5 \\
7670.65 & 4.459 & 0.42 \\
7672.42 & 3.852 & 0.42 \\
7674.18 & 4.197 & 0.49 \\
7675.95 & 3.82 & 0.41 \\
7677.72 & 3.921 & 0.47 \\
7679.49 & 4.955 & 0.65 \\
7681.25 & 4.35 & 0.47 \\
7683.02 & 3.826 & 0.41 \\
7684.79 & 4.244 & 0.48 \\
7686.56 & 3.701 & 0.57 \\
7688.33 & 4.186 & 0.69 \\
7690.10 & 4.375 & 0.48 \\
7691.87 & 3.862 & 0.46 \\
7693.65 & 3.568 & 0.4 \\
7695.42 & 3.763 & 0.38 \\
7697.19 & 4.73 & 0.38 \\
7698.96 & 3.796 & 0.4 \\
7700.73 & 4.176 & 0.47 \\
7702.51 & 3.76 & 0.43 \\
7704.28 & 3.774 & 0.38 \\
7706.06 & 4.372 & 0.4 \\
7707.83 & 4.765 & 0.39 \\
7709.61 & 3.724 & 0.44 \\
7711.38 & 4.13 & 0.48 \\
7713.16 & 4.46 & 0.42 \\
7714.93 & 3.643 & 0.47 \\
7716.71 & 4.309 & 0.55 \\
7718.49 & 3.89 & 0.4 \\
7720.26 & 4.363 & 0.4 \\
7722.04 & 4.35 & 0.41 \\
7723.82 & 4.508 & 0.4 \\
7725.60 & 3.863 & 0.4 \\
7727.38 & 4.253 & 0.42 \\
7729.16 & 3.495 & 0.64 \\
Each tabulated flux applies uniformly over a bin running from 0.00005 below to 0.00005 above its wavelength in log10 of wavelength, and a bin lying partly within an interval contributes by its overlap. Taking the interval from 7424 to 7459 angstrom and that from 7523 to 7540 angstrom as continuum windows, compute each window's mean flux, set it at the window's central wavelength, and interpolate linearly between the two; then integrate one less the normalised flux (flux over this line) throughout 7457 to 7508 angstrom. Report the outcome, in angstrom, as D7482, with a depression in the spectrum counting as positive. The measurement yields 8.7 angstrom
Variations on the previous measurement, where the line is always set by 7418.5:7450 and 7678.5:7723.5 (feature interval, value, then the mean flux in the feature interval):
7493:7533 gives 2.9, 4.19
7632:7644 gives -0.9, 4.59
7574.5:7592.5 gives -1.4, 4.71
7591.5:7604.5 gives 0.1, 4.3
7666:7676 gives 0.4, 4.02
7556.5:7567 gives -0.6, 4.69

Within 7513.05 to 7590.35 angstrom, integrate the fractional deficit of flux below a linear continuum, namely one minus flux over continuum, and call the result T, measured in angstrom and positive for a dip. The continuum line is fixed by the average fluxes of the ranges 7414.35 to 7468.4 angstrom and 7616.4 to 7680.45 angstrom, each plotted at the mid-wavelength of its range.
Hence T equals 7.18 angstrom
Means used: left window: 5.82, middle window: 4.51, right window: 4.26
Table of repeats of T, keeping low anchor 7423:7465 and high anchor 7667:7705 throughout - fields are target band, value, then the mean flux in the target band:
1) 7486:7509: 5.3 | 4.33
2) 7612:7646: 1.5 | 4.32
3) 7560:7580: 1.5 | 4.64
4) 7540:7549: 1.3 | 4.46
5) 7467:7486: 3.8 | 4.63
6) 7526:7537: 2.2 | 4.25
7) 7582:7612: 1.8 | 4.51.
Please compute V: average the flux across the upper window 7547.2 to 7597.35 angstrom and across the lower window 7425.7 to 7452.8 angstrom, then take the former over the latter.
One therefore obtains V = 1.01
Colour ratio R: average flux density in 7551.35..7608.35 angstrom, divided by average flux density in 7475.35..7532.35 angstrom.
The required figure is 1.07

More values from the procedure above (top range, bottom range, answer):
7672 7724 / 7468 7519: 0.93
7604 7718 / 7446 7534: 0.83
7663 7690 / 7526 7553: 0.93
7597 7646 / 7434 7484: 0.75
